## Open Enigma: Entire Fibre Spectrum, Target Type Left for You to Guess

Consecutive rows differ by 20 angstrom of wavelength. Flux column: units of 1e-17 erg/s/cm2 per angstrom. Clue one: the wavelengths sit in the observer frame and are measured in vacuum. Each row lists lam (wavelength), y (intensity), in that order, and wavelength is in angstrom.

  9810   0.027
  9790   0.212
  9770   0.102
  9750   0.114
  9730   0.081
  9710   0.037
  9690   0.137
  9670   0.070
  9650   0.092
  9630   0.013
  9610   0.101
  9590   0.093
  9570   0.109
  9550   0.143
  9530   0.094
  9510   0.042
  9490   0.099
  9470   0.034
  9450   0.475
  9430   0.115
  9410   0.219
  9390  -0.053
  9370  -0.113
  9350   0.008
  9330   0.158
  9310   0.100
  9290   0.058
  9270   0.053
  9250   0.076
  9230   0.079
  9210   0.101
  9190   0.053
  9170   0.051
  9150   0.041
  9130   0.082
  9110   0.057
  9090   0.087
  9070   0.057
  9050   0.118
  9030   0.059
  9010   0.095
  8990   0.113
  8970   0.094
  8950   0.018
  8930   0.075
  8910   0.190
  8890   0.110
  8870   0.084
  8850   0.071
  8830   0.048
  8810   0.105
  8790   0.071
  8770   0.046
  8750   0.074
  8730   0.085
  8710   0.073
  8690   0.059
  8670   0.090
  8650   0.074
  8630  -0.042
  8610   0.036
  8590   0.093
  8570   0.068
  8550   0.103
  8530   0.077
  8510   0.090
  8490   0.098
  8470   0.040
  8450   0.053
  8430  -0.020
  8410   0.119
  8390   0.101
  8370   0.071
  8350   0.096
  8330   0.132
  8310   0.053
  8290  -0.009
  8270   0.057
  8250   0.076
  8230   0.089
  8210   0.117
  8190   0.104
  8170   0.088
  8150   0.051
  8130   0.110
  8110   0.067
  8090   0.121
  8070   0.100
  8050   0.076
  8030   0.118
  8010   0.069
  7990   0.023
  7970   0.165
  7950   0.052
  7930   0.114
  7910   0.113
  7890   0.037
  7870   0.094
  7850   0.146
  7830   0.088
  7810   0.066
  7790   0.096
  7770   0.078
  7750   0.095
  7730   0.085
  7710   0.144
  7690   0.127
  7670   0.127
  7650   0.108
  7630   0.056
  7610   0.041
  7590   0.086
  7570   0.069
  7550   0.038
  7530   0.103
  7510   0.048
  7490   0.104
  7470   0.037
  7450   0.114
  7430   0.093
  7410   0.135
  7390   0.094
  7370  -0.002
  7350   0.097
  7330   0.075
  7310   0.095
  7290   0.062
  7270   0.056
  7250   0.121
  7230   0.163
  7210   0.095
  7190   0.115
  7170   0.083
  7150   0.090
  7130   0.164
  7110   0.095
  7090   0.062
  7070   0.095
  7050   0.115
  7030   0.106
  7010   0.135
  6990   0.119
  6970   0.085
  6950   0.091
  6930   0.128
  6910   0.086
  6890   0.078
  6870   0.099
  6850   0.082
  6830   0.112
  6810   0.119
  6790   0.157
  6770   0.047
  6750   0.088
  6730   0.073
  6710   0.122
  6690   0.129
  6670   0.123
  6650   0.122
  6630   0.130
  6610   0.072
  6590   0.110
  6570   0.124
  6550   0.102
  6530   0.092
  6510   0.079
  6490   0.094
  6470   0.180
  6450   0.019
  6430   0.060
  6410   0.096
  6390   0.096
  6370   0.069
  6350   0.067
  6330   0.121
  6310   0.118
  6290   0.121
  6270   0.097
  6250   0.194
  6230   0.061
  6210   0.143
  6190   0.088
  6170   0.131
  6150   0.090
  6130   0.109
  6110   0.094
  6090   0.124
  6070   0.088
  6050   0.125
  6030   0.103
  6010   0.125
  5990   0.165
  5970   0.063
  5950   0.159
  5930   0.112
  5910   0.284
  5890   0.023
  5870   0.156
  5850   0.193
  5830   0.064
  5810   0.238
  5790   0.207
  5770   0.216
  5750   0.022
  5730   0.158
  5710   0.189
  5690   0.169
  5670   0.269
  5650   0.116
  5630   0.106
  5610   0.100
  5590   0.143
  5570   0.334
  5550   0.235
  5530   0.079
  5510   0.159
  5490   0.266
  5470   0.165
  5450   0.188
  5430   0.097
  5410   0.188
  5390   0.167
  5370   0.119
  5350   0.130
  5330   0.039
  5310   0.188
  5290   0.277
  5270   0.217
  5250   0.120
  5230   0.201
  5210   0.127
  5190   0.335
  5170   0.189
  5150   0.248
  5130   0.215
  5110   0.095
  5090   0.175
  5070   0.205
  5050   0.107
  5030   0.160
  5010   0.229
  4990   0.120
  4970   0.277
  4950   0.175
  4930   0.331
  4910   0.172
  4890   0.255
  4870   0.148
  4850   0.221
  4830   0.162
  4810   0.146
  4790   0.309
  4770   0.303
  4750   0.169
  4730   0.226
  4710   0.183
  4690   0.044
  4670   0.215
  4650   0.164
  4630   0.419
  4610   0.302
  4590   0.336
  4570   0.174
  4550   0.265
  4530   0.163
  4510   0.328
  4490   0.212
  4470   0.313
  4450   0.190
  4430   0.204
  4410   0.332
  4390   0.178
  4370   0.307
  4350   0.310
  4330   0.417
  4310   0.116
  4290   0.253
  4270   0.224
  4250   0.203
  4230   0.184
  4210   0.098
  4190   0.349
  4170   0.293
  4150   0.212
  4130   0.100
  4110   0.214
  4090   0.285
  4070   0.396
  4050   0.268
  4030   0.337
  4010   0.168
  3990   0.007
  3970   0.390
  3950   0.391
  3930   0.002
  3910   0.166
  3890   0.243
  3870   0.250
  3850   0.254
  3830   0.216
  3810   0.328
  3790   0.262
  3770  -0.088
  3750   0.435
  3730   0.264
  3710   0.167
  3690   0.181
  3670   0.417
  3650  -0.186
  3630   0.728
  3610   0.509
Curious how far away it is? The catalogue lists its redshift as 1.64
